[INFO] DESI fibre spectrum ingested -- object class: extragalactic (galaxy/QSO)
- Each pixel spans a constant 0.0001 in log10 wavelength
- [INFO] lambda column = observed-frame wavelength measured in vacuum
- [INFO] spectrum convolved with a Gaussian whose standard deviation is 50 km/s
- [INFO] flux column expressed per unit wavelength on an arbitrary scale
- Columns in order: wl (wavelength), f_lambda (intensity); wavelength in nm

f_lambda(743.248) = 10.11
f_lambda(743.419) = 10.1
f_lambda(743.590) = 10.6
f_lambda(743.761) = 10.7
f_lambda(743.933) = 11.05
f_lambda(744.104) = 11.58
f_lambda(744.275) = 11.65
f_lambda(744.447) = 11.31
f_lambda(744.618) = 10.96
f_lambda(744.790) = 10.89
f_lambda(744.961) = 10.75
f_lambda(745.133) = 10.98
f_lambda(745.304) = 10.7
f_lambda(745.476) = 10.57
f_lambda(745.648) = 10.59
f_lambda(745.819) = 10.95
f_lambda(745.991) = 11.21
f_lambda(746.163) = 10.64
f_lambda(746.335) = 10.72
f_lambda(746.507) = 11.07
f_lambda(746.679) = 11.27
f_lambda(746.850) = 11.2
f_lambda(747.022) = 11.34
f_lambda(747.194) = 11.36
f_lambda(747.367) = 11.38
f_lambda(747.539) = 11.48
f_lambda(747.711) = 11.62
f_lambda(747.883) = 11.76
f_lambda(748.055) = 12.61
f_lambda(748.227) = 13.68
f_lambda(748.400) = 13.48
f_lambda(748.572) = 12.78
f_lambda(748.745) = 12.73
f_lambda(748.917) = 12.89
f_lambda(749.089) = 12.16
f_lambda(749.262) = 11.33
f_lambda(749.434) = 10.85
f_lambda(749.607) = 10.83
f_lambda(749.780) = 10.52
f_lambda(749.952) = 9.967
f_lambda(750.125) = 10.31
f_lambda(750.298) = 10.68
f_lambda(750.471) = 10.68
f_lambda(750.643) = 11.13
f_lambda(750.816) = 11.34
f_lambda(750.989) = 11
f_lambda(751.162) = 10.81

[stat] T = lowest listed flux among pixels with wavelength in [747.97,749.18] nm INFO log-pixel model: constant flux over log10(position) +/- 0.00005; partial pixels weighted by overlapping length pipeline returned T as 12.16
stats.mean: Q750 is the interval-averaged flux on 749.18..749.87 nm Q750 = 10.9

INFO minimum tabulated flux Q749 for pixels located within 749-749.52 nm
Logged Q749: 10.85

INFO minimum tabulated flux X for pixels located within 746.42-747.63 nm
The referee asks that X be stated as 11.07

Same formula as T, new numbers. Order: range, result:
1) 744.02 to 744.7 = 10.96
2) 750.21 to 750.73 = 10.68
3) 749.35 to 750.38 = 9.967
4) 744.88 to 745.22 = 10.75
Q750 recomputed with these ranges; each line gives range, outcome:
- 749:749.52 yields 11.5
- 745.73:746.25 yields 10.9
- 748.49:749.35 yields 12.4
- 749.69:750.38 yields 10.4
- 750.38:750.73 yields 10.9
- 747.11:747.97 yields 11.5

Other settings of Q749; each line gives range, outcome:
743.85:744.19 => 11.05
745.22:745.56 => 10.57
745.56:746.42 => 10.59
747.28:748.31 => 11.38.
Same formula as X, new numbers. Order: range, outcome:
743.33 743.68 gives 10.1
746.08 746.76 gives 10.64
